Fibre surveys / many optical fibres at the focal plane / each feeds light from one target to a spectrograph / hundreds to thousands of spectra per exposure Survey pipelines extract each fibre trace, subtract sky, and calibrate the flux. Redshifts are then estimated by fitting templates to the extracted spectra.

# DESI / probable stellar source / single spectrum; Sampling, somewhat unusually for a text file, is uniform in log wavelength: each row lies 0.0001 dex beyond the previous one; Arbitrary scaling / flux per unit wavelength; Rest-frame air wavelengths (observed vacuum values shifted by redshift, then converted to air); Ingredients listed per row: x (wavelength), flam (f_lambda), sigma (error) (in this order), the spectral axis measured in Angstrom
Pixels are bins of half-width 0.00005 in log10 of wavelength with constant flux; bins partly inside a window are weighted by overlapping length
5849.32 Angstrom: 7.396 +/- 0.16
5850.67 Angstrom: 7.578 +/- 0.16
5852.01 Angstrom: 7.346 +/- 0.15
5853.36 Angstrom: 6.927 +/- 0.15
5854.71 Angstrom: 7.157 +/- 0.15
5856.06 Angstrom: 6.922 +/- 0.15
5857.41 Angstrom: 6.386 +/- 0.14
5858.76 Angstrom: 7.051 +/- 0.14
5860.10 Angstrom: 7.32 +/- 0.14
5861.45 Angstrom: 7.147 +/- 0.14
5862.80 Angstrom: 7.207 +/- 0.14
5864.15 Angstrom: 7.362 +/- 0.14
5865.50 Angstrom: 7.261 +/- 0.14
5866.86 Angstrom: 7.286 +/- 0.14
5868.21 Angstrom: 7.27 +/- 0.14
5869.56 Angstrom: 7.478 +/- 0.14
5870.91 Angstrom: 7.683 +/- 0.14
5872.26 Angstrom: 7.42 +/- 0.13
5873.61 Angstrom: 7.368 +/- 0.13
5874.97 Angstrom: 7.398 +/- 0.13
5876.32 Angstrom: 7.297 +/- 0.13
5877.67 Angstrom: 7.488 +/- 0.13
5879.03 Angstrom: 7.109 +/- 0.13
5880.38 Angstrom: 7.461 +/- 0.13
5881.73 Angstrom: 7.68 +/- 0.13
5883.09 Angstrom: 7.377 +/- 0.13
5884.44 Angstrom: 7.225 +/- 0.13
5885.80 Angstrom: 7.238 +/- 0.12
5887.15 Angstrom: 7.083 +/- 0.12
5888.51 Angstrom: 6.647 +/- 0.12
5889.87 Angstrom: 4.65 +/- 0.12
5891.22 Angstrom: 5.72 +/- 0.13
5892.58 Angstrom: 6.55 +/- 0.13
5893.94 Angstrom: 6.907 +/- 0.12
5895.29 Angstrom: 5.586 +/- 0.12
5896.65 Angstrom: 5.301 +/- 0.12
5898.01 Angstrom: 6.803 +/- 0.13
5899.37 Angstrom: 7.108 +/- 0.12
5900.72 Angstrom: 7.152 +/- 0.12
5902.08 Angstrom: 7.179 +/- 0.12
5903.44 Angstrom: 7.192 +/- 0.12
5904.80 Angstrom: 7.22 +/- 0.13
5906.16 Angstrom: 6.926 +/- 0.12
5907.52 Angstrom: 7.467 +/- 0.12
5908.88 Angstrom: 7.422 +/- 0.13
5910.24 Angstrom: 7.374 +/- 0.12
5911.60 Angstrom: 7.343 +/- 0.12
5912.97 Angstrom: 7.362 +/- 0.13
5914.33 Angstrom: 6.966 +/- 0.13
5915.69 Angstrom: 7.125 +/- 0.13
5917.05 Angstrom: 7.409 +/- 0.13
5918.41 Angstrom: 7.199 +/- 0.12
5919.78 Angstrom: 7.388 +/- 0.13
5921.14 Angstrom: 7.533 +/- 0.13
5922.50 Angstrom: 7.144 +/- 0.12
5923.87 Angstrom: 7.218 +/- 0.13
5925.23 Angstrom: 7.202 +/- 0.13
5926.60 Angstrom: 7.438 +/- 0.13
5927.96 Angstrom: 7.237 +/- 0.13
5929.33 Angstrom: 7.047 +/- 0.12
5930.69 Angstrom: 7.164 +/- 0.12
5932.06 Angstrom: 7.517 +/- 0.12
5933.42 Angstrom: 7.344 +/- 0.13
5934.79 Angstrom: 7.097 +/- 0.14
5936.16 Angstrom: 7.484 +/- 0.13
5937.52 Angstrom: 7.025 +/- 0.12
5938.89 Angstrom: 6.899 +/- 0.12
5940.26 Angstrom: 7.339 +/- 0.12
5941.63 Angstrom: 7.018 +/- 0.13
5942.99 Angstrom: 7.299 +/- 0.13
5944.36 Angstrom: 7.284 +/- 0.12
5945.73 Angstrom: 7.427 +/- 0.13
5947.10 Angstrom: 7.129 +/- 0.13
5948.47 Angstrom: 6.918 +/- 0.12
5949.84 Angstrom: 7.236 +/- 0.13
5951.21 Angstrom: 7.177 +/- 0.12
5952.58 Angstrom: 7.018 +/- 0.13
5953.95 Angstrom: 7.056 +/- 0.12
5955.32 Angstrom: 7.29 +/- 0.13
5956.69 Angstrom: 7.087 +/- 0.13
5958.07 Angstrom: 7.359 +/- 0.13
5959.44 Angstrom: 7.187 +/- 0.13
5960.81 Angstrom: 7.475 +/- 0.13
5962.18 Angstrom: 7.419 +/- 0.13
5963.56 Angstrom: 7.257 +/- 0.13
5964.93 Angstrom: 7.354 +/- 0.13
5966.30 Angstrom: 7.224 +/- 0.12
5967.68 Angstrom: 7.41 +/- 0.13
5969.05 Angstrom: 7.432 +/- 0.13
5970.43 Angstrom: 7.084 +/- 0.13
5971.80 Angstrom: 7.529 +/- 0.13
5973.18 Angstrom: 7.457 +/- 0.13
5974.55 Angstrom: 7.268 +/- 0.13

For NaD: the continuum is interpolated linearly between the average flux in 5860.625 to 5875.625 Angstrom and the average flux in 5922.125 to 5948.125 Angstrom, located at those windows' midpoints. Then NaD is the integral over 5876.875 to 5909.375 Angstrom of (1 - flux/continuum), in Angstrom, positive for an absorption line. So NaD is 2.0 Angstrom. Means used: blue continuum 7.35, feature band 6.85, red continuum 7.22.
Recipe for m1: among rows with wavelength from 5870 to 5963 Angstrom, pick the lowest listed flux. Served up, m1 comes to 4.65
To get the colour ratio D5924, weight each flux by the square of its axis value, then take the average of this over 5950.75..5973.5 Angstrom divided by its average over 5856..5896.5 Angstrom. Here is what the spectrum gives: 1.07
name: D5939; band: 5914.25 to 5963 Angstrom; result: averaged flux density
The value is 7.23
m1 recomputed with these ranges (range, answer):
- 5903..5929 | 6.926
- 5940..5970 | 6.918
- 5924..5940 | 6.899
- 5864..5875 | 7.261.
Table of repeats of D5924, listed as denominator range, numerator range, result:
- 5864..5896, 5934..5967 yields 1.05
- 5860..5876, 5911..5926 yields 1.01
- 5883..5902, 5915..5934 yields 1.13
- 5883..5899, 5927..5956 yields 1.14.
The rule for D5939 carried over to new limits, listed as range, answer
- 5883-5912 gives 6.78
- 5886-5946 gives 7.02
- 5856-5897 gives 6.98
